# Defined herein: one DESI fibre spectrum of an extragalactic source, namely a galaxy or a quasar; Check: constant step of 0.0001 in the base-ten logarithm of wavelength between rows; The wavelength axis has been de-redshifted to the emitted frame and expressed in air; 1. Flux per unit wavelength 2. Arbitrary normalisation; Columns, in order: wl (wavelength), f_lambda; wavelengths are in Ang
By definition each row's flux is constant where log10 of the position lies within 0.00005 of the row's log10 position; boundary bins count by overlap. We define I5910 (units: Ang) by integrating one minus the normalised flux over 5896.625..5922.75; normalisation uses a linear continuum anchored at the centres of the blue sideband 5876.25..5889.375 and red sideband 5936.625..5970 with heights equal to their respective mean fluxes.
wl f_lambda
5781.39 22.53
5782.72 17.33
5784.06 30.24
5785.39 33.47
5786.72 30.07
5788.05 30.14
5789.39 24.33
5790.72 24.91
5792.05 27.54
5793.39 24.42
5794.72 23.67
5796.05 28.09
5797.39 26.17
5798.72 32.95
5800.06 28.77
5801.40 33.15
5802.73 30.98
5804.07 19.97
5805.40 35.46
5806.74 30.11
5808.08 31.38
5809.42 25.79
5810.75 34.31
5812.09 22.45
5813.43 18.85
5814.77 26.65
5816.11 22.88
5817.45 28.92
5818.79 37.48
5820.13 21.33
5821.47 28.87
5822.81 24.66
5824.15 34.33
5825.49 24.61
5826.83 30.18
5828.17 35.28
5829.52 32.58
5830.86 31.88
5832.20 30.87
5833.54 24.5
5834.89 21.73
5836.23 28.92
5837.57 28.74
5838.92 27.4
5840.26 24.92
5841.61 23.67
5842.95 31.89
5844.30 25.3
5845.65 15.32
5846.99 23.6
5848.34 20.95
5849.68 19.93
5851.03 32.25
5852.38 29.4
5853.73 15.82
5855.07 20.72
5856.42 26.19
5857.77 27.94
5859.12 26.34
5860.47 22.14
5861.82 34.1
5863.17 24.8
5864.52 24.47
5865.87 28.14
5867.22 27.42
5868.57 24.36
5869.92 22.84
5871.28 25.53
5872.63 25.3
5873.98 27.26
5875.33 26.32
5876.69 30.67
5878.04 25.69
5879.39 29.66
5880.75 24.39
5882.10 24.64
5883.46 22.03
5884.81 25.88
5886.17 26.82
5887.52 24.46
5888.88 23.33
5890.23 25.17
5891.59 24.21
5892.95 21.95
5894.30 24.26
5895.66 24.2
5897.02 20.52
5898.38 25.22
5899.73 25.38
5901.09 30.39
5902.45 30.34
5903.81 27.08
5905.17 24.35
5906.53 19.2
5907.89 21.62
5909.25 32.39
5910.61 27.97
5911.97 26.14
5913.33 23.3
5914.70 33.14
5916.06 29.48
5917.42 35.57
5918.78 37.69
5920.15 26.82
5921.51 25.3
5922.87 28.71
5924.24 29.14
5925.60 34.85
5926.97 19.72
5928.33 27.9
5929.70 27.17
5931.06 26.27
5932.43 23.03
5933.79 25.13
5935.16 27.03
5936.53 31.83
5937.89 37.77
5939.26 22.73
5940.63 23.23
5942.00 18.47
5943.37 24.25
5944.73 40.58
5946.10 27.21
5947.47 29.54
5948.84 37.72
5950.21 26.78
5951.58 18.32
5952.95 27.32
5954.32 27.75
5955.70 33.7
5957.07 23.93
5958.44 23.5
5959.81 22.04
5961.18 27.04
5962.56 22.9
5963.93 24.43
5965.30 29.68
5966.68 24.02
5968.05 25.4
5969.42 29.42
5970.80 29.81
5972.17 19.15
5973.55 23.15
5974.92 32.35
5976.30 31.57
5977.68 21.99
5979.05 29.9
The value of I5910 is -1.33 Ang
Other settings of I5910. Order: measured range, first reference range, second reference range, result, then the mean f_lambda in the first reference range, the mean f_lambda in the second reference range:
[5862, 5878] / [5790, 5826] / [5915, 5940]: 1.1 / 27.7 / 28.7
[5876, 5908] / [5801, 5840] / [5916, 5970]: 3.2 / 28.4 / 27.6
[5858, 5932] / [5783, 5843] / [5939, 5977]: 2.1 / 28.1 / 26.7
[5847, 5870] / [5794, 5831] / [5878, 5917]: 1.6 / 28.6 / 25.7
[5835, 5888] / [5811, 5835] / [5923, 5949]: 4.6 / 27.9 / 27.9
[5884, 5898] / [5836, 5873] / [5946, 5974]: 0.8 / 25.3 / 26.3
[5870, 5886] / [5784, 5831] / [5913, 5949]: 1.4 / 28.5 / 28.6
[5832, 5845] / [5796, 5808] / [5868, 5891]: 0.5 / 29.7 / 25.5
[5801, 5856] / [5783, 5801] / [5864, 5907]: -0.1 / 27.9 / 25.4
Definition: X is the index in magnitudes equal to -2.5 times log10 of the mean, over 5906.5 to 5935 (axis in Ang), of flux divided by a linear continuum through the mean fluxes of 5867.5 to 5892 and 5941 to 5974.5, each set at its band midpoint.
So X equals -0.07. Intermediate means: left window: 25.5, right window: 26.5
